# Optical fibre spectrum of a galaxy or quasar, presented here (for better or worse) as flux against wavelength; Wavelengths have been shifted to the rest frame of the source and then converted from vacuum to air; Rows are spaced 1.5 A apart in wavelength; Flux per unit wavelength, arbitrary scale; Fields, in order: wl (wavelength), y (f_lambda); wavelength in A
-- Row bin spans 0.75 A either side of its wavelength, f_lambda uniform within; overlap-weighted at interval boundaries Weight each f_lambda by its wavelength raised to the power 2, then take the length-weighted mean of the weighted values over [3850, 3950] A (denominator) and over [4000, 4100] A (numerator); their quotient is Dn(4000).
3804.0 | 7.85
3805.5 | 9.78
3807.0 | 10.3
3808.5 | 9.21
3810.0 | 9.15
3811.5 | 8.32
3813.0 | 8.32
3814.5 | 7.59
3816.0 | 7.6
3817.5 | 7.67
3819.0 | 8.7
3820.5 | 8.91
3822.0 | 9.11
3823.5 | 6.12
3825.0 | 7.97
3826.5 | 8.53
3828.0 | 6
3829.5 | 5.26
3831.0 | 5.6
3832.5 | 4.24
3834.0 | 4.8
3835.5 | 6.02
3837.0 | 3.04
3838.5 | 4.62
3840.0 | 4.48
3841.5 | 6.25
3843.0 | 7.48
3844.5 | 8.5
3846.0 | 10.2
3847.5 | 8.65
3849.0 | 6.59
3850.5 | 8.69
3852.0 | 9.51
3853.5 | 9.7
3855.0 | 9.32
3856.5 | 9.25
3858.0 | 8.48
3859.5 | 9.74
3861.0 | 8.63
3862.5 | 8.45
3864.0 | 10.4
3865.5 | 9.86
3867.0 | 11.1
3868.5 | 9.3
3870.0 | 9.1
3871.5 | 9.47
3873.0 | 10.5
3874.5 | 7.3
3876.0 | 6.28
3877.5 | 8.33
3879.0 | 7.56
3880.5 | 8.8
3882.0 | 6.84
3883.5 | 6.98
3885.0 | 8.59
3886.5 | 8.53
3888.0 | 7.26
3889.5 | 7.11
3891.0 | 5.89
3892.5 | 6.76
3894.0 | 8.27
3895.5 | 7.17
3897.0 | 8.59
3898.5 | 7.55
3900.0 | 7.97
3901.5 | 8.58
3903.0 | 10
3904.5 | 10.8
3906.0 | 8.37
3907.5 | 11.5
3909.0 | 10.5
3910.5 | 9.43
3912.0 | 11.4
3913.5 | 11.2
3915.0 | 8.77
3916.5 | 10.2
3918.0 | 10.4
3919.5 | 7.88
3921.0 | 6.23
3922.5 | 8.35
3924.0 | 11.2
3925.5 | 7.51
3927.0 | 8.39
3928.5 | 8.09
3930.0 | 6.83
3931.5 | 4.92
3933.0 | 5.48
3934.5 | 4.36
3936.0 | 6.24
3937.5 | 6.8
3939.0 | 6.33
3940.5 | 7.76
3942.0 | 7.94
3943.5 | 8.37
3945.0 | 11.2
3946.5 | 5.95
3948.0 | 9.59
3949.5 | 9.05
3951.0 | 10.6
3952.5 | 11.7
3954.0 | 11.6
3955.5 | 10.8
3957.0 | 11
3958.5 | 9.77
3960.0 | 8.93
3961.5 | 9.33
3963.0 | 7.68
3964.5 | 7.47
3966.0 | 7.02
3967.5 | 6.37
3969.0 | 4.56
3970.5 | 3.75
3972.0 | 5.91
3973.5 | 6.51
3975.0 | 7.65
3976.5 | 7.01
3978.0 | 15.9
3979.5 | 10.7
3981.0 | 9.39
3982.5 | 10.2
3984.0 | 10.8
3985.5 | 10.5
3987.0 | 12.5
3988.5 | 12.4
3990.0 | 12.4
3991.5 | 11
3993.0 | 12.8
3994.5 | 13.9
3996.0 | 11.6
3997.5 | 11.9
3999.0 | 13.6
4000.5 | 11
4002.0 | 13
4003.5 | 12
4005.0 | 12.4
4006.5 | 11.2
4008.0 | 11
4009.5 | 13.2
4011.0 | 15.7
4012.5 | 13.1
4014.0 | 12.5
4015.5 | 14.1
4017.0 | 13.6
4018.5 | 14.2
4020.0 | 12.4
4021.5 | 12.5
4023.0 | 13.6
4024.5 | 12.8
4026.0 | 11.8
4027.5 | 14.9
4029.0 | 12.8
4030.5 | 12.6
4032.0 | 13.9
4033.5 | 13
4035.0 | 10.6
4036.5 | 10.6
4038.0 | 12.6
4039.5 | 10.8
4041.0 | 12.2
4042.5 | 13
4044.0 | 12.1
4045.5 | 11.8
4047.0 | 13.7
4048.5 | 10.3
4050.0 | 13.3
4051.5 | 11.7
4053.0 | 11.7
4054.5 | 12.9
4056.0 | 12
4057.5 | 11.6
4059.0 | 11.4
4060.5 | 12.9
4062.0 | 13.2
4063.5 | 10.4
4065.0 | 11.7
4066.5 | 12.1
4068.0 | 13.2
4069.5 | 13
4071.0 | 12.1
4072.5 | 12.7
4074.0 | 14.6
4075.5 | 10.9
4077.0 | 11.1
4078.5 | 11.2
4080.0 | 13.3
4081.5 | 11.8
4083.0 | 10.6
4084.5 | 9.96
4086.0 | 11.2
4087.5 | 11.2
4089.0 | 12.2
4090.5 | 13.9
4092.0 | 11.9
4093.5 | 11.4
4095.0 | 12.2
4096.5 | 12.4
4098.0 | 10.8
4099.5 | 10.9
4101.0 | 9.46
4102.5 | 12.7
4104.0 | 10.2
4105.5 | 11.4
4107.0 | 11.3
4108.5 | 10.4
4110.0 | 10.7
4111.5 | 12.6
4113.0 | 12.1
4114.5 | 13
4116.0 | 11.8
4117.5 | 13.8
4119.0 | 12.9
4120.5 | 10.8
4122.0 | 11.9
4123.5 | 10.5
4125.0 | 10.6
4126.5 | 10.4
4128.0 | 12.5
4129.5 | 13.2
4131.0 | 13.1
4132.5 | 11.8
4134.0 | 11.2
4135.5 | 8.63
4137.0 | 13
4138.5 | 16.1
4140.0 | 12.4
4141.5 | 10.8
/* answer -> 1.57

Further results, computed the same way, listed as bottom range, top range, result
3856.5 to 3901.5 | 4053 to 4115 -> 1.57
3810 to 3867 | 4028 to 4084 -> 1.76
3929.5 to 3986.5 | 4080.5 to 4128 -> 1.49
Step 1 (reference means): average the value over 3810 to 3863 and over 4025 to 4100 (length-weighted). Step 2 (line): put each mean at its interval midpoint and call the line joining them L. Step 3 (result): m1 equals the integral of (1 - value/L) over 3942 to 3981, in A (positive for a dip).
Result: 5.0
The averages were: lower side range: 7.51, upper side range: 12.1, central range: 8.73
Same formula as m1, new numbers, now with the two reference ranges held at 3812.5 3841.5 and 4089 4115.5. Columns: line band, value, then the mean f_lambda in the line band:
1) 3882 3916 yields -3.3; 8.66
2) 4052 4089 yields -3.1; 12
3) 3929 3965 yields 1.9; 8.33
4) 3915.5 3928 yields -0.7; 8.76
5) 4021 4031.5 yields -2.9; 13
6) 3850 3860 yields -3.1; 9.24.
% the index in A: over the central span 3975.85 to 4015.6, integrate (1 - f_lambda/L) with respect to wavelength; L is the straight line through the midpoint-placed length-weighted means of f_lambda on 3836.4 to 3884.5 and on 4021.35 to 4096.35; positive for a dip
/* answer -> -4.0 A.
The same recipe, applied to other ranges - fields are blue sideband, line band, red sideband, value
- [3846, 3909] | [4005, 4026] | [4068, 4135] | -4.85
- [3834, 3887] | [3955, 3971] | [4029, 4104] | 3.38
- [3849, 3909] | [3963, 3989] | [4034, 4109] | 4.02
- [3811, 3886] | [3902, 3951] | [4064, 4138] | 2.90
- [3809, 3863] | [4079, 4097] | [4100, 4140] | -0.83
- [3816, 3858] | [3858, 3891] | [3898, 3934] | -2.28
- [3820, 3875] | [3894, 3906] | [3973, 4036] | 0.87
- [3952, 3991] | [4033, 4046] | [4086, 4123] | -1.59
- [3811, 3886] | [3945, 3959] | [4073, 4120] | -0.88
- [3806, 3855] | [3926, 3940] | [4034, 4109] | 4.33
